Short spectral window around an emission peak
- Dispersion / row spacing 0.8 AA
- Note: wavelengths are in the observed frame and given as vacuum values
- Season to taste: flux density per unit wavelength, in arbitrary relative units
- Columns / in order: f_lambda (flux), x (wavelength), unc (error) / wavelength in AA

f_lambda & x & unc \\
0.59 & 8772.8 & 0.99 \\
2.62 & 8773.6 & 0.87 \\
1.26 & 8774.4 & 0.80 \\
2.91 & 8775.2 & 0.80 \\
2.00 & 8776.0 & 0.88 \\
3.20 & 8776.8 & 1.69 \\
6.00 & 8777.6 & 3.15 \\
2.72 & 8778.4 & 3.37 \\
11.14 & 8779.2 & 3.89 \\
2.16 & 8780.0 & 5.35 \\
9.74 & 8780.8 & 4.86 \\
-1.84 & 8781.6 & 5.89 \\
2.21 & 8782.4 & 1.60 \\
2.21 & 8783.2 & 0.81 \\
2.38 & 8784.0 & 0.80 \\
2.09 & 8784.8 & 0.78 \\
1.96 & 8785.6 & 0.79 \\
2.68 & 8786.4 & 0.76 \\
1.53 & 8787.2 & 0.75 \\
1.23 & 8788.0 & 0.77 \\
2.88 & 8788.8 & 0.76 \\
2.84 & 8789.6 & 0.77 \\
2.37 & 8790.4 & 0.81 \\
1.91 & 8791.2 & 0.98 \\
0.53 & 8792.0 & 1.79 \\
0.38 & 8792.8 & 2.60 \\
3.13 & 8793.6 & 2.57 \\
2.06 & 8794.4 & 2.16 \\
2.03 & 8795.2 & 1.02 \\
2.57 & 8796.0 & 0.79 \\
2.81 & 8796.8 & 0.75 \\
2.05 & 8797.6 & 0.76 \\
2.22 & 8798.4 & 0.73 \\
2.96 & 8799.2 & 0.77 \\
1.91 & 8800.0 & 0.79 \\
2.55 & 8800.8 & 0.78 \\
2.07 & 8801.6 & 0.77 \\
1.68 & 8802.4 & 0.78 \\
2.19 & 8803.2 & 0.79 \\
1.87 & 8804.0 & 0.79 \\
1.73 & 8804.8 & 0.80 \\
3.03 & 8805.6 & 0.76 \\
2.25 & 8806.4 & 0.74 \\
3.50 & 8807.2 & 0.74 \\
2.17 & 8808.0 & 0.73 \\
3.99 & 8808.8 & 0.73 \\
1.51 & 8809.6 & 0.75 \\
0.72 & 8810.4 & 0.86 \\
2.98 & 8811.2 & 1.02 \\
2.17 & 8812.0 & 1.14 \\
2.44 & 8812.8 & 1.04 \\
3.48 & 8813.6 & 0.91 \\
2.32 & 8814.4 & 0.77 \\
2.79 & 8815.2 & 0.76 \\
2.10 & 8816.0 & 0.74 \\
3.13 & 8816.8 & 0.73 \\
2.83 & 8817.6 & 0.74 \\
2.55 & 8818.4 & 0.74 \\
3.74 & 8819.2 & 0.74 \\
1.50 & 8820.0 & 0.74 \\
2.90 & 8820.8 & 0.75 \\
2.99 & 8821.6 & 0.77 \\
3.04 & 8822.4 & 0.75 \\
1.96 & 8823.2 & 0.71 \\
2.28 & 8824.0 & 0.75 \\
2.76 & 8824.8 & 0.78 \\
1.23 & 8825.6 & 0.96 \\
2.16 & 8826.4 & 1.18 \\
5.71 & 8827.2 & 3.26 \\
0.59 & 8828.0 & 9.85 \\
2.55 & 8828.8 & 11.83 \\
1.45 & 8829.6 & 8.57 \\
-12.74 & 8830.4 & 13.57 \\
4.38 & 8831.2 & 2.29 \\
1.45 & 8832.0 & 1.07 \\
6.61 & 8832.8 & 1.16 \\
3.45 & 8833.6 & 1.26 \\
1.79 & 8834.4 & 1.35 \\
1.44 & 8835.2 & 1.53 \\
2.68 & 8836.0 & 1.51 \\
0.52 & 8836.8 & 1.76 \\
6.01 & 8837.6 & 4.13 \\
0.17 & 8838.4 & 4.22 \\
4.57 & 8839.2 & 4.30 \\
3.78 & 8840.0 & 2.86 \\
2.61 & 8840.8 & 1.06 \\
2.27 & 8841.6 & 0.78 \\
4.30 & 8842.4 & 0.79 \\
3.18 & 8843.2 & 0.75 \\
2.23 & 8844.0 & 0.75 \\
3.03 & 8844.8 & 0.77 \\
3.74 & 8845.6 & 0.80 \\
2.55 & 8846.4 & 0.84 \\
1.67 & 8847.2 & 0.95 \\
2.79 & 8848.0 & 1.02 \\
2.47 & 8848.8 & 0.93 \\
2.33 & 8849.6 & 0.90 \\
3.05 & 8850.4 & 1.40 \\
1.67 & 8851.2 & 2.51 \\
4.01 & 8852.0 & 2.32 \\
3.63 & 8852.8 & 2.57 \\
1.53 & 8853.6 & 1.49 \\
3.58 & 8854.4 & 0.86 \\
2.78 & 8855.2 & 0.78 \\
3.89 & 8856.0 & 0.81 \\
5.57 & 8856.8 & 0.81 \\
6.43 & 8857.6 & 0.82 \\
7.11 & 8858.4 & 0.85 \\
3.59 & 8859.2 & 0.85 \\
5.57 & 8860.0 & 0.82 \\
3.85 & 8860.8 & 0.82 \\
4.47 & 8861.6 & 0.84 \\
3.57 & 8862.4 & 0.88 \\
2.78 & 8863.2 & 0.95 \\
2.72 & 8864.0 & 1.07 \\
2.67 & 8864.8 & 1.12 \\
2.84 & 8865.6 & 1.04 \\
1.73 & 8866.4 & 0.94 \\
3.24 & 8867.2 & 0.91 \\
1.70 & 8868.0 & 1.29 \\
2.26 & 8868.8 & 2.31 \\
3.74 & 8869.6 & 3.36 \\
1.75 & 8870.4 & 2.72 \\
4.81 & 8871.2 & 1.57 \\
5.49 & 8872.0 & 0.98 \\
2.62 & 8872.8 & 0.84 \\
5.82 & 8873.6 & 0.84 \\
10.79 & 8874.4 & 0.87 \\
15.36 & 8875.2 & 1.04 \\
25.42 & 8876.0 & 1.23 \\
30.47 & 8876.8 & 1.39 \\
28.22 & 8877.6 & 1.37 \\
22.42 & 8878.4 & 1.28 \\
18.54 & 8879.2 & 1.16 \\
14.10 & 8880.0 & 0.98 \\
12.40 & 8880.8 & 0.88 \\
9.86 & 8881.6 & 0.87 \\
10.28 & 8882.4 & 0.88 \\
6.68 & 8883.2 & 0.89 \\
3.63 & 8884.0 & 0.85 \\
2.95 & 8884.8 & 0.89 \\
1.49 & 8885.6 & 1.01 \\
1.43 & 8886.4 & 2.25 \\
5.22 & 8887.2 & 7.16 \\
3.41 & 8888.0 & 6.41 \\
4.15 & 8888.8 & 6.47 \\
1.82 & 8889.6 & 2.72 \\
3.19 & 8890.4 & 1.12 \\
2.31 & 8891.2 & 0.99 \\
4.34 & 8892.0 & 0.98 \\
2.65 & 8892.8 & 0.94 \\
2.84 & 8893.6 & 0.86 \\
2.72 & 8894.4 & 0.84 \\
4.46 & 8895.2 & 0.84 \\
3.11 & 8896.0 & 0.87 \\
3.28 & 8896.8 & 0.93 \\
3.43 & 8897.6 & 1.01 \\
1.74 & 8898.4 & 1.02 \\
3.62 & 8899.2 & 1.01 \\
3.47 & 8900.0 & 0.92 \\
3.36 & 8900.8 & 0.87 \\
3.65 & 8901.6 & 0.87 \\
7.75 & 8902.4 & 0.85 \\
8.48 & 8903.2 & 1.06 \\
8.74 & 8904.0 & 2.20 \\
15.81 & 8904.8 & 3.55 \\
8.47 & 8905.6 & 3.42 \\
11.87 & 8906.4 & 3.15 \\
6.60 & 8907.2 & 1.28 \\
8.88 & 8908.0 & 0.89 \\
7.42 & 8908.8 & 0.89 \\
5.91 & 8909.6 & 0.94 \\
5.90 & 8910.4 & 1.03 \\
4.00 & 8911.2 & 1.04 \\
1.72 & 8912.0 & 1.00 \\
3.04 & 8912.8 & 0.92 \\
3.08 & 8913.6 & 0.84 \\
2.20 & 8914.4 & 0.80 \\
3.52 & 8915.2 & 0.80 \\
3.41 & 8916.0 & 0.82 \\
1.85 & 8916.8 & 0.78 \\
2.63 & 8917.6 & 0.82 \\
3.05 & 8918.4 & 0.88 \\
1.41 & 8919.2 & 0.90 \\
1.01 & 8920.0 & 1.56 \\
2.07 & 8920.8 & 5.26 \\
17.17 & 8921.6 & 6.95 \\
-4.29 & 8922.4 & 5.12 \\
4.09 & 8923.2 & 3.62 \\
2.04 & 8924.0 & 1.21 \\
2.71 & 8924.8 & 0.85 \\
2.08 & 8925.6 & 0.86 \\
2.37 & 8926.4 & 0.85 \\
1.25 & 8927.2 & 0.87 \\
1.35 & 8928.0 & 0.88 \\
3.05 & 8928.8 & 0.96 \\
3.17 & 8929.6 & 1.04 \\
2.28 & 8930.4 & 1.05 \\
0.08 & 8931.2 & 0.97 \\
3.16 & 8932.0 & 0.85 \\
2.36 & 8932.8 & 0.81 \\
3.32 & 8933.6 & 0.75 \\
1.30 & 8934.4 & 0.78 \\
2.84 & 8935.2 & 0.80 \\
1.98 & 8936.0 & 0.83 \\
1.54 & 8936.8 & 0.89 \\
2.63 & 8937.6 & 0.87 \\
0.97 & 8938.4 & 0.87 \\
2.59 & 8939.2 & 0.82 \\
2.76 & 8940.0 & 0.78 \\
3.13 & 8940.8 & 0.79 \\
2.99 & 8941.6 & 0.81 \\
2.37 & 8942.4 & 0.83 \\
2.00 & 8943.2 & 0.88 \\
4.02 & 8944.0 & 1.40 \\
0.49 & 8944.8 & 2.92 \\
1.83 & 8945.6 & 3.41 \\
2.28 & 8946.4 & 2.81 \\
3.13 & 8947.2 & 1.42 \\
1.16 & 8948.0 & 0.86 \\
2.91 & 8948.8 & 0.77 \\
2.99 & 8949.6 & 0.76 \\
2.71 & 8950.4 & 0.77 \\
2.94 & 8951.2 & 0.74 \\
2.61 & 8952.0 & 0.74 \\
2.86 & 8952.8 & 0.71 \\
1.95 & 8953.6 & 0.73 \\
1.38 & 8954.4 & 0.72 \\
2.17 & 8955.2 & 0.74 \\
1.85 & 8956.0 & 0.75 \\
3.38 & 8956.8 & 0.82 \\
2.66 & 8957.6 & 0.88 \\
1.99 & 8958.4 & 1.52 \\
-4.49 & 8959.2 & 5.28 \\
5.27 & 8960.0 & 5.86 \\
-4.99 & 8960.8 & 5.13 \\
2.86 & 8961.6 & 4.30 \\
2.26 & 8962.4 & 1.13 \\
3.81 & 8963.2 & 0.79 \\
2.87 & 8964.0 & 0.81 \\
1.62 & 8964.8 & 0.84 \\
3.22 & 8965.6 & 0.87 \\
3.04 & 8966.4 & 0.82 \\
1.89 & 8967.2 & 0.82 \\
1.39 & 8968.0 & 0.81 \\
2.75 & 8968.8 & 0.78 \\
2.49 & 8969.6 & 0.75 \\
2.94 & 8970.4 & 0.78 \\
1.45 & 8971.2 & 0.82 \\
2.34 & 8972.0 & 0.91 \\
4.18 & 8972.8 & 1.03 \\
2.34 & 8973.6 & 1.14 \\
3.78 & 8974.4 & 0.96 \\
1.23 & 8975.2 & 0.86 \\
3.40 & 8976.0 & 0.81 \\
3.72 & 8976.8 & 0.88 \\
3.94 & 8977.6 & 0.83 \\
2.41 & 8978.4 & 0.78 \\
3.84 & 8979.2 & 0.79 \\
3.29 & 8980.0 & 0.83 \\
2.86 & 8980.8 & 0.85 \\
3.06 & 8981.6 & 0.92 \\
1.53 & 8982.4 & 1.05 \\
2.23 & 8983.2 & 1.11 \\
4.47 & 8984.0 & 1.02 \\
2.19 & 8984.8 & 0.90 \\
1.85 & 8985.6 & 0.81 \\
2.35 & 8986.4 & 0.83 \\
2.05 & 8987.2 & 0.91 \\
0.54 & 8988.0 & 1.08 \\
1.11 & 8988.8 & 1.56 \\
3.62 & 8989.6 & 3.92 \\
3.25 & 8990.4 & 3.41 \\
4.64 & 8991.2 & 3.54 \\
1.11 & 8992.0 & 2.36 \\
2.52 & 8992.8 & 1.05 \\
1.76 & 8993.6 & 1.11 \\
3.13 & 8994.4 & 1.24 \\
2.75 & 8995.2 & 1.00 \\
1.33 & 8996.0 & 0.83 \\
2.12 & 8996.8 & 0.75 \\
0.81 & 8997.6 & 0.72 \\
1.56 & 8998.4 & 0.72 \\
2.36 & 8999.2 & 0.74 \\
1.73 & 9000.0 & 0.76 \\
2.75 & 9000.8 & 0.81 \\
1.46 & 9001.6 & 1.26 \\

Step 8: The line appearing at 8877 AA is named Halpha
